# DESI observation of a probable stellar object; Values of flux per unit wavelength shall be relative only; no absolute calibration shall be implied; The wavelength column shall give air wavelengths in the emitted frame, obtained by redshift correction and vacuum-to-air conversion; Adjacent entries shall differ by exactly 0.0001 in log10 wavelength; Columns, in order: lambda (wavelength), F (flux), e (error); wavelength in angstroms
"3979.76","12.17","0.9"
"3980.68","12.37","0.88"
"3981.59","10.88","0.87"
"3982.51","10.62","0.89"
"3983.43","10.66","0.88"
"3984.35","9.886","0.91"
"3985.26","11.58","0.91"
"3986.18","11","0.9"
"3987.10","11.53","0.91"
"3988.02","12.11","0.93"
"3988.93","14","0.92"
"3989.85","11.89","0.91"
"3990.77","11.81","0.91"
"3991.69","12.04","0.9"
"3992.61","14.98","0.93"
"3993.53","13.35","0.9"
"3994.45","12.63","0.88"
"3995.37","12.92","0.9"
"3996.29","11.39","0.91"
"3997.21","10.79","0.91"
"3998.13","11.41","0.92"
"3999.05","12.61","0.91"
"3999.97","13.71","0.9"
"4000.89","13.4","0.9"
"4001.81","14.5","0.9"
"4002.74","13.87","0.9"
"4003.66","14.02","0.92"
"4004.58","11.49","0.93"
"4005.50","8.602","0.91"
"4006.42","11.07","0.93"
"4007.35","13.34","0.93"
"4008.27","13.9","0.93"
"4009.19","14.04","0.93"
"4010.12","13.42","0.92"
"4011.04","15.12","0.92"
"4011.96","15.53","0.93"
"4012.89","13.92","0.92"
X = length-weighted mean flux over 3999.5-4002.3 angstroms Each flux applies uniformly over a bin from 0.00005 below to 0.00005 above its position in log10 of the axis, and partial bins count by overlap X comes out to 13.8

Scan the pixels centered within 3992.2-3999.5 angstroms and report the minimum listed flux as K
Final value 10.79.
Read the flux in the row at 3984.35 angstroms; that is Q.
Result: 9.886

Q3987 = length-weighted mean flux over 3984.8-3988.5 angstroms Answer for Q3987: 11.6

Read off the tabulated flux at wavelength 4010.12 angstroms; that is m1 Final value 13.42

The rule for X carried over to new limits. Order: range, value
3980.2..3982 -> 11.7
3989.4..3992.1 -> 11.9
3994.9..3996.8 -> 12.1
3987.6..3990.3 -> 12.7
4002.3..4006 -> 12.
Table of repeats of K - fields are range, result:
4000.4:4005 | 11.49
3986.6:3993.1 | 11.53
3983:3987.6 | 9.886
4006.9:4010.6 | 13.34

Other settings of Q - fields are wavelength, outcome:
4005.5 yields 8.602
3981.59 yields 10.88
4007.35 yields 13.34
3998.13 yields 11.41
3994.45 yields 12.63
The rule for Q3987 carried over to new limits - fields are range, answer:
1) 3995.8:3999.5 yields 11.6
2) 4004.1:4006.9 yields 10.4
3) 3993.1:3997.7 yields 12.2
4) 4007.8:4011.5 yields 14.1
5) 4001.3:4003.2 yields 14.1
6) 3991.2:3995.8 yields 13.2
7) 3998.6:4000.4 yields 13.2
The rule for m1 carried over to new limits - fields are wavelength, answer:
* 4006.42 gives 11.07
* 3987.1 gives 11.53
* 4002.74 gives 13.87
